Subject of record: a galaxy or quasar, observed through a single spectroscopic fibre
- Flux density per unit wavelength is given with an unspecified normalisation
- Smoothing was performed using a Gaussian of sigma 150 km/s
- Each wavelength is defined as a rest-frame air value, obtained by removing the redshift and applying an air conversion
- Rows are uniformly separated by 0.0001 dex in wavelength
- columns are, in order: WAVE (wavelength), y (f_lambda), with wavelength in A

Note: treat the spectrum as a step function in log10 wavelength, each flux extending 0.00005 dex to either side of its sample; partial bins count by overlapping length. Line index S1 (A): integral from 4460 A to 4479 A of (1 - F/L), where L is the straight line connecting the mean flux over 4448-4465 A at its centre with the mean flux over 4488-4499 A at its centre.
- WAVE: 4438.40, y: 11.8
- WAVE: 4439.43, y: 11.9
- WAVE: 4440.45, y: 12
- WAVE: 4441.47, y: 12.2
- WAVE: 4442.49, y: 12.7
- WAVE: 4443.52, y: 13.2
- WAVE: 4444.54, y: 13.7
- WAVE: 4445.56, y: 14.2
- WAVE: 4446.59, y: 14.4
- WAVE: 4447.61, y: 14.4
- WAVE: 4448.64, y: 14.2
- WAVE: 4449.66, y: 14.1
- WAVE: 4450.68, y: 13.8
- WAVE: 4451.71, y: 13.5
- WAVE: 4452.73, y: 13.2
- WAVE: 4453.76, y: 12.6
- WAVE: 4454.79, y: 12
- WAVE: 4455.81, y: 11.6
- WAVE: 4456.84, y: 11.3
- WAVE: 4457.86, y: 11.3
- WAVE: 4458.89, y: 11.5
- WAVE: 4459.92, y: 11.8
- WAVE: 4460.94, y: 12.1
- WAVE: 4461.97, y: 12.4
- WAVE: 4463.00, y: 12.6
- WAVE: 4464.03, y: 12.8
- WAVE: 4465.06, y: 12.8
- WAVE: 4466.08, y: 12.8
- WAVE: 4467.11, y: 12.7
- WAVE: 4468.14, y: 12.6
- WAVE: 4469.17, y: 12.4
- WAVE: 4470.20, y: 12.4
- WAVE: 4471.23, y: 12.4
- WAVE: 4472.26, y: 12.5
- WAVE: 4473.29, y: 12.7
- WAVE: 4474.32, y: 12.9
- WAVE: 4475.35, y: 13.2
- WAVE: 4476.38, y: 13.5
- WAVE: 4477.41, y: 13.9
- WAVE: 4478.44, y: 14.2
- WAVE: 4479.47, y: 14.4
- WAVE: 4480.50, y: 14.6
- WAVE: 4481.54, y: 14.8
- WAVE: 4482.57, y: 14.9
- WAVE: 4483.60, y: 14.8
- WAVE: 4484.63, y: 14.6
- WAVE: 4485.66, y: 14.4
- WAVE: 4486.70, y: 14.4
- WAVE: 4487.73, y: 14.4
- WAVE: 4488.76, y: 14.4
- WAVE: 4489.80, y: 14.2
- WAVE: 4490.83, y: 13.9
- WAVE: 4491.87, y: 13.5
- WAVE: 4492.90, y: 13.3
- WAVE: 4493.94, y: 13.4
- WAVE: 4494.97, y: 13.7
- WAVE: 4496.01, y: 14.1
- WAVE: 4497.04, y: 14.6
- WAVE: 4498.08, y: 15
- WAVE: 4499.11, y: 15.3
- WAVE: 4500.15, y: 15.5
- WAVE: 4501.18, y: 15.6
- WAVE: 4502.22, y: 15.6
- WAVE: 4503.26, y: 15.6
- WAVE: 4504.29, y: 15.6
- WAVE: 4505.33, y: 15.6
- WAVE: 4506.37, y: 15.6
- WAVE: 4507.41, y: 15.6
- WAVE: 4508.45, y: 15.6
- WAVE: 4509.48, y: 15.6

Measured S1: 0.4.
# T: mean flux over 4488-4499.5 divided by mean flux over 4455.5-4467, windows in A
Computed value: 1.2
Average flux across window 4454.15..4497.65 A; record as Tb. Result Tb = 13.3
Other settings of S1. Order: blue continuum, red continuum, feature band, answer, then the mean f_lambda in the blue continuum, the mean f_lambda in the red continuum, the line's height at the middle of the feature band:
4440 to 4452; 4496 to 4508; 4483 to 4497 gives 0.81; 13.5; 15.4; 15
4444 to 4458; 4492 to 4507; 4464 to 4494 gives 1.20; 13.2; 14.9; 14.2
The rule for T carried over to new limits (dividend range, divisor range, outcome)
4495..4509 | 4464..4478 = 1.19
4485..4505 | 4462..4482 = 1.11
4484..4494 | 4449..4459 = 1.12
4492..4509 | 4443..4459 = 1.14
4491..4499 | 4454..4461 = 1.20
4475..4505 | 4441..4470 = 1.13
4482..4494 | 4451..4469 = 1.15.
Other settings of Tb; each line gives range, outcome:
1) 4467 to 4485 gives 13.5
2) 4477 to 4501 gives 14.4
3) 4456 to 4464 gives 11.9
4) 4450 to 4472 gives 12.4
